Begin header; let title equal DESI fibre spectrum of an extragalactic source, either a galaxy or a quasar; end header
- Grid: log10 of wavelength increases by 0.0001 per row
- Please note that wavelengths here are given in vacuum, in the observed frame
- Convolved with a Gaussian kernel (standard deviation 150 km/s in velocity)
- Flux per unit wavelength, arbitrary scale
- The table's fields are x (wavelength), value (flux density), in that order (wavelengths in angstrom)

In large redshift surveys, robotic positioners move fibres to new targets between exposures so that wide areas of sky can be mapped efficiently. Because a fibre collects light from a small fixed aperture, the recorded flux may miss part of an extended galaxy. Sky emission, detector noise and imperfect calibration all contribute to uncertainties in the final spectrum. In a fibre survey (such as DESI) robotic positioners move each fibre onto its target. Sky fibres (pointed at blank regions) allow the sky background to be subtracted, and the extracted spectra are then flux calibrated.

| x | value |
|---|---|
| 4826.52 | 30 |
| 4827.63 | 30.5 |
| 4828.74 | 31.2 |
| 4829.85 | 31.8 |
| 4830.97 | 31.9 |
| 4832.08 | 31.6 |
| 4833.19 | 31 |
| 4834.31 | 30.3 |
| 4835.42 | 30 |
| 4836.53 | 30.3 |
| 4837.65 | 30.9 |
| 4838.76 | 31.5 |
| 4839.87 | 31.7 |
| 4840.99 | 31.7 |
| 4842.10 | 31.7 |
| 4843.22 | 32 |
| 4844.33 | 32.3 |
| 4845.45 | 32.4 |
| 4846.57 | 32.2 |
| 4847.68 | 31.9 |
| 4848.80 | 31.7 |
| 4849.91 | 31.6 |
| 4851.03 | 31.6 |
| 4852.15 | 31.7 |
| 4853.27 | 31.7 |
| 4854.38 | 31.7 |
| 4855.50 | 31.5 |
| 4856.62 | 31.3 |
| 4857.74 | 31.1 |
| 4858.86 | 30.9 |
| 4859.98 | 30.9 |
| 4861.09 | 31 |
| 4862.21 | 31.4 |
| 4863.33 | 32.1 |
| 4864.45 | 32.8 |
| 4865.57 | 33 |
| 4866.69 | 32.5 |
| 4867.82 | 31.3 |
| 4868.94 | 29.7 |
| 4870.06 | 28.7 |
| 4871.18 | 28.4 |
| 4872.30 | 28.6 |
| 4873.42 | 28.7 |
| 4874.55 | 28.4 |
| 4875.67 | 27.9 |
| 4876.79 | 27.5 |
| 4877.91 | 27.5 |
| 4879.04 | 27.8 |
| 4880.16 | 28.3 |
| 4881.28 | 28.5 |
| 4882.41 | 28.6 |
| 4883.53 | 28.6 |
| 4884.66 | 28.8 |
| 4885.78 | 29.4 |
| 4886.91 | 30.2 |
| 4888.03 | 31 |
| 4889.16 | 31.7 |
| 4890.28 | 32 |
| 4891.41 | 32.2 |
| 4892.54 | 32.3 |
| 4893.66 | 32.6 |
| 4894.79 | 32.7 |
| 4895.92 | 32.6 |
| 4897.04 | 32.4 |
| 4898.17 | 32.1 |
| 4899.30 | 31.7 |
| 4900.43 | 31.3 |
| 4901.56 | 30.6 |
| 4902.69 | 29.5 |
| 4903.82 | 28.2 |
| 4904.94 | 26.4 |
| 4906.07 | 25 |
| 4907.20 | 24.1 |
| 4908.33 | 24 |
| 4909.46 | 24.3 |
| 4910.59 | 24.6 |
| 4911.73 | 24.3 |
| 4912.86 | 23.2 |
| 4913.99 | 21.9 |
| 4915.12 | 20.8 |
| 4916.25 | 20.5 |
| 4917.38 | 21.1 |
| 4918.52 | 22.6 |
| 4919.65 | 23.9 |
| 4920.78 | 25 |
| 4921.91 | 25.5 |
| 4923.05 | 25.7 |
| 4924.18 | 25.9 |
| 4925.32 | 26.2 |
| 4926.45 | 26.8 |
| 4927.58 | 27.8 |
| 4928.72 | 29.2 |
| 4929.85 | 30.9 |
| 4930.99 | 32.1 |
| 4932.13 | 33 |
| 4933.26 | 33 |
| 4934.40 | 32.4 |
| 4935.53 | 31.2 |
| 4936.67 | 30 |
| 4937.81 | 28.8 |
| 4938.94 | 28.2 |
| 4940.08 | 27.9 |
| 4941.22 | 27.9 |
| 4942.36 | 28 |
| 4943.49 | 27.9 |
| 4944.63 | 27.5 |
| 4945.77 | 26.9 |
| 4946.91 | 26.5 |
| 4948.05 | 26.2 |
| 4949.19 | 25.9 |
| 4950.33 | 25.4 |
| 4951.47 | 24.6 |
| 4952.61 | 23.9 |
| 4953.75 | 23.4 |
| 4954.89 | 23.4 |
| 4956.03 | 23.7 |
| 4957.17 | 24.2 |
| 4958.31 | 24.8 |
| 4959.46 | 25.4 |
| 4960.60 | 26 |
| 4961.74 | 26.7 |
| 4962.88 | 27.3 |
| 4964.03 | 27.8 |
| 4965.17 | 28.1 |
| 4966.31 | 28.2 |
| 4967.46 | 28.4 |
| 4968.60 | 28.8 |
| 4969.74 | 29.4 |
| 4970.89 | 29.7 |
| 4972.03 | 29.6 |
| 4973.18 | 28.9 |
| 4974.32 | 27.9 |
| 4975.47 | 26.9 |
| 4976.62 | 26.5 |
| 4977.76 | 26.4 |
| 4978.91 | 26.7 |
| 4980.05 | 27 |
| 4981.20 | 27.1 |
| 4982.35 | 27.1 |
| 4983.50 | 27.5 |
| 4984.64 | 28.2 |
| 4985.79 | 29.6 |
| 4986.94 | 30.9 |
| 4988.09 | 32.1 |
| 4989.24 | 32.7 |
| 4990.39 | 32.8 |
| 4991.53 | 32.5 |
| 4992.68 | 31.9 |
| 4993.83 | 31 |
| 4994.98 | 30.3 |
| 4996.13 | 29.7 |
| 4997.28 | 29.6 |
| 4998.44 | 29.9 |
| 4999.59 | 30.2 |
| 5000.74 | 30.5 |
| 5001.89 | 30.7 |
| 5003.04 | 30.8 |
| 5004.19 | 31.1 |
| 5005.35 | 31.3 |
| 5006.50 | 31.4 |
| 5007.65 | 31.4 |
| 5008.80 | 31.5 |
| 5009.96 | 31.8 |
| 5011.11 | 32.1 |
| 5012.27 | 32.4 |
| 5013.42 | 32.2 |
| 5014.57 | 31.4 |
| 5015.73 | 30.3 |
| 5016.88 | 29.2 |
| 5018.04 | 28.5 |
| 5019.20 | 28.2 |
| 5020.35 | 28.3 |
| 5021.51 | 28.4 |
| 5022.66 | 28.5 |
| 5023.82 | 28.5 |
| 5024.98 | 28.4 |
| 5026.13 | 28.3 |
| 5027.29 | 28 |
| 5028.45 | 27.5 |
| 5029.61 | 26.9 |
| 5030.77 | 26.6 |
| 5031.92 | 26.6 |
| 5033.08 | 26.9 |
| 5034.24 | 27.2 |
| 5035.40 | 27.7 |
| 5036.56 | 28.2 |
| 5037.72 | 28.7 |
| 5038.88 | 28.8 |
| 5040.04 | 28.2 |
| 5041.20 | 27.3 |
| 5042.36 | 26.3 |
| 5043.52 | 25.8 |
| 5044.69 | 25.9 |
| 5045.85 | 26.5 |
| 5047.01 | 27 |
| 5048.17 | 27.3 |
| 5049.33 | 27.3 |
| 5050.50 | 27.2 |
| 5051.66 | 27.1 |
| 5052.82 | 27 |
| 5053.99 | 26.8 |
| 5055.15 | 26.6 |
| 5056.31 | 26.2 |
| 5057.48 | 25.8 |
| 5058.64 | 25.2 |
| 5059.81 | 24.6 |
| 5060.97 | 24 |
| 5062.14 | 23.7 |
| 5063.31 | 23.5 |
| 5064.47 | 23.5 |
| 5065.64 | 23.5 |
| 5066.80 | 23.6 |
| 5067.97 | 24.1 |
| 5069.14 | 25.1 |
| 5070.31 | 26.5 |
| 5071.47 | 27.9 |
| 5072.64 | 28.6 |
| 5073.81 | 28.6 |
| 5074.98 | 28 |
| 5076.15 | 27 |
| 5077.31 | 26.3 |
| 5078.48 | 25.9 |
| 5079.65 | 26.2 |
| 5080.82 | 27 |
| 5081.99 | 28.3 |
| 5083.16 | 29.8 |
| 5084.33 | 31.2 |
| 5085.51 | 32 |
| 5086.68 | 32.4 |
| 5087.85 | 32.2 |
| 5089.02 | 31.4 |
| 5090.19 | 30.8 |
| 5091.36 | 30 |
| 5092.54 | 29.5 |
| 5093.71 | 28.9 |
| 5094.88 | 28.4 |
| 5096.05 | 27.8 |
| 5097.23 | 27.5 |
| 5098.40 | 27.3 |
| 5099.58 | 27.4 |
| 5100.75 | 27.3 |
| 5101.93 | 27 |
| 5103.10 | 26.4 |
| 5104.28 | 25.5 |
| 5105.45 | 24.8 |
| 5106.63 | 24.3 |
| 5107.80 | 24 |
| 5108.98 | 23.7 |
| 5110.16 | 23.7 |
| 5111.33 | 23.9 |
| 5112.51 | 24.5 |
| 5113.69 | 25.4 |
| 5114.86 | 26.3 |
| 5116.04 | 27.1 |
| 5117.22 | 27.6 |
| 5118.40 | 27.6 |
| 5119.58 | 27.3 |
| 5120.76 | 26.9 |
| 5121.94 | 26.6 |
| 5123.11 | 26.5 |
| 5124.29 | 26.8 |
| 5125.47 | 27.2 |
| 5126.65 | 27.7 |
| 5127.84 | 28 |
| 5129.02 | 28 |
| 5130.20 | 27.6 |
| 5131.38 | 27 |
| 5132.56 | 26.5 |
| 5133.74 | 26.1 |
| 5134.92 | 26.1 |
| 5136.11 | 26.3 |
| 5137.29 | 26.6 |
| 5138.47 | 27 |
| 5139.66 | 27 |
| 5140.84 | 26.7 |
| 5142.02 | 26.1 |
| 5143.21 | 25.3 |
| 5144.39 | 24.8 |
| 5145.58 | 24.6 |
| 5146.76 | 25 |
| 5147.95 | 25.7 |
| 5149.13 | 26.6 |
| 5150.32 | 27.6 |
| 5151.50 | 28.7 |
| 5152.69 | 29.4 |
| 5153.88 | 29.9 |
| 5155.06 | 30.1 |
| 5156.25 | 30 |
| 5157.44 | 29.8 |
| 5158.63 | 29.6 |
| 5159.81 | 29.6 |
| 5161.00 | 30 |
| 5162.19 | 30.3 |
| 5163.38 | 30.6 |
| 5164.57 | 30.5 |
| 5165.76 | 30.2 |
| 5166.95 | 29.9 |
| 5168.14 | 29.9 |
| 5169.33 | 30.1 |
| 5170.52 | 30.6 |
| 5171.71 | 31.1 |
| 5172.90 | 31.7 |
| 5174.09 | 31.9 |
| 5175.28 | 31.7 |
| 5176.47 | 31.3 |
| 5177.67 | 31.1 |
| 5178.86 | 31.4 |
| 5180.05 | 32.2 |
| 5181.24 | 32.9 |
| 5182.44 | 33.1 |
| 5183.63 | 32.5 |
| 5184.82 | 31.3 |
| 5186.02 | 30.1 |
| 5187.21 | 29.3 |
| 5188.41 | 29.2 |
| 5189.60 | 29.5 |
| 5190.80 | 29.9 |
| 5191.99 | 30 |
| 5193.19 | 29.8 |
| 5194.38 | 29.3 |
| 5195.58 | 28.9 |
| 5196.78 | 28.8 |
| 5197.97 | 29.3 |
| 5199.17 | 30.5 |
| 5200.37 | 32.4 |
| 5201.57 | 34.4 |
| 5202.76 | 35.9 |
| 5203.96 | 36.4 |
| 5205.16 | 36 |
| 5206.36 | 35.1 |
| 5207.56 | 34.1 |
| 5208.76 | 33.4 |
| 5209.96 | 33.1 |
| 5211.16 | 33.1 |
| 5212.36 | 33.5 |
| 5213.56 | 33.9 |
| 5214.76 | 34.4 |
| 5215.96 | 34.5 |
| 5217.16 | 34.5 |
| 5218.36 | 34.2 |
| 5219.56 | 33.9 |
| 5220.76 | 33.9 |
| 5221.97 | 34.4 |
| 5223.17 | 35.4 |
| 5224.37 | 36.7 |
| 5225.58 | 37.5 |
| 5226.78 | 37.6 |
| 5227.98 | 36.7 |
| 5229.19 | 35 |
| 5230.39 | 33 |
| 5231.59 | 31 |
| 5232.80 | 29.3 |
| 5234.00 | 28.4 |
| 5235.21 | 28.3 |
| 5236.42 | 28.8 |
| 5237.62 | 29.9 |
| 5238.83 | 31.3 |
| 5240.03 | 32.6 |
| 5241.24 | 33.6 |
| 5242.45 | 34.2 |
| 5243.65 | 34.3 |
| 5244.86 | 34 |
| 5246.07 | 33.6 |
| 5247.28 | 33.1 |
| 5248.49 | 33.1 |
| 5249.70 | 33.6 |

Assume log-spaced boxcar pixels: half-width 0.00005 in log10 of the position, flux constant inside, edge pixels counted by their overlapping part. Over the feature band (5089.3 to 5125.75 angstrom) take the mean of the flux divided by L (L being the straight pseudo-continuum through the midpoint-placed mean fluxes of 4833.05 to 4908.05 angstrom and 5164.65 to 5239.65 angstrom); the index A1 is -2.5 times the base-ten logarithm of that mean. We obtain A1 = 0.18 mag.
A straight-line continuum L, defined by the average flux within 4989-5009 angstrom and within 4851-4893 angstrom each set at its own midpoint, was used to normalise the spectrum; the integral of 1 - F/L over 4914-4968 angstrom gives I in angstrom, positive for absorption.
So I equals 7.05 angstrom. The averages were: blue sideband 30.3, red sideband 31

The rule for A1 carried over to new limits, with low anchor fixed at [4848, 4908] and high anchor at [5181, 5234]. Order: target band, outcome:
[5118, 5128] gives 0.19 mag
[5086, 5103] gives 0.10 mag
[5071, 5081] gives 0.17 mag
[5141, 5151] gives 0.25 mag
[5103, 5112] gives 0.30 mag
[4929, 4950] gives 0.06 mag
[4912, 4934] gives 0.17 mag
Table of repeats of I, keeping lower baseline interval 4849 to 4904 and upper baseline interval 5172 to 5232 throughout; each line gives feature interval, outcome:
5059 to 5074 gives 3.19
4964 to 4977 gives 1.17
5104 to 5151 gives 8.92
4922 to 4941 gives 1.07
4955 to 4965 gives 1.74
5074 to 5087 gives 1.42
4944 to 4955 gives 1.98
